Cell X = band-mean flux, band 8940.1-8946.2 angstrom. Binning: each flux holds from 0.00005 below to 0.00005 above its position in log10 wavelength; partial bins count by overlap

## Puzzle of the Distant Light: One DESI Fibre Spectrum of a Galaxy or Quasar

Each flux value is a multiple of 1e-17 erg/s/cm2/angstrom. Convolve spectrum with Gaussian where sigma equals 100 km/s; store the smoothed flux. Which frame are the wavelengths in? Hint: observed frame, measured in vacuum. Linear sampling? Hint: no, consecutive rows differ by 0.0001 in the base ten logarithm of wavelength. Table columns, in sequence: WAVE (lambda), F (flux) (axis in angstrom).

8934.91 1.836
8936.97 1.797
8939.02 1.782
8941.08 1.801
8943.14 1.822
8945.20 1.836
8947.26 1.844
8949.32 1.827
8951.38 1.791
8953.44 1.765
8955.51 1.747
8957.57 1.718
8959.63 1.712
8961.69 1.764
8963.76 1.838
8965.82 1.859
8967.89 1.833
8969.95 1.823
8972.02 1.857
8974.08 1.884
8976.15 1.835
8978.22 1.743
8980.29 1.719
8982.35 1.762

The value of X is 1.82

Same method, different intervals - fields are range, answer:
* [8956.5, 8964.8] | 1.76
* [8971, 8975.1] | 1.87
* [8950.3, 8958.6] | 1.76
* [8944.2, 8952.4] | 1.82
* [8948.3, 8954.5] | 1.79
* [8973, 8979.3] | 1.82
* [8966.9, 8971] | 1.83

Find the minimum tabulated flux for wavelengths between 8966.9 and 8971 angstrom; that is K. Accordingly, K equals 1.823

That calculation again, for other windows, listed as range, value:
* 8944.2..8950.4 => 1.827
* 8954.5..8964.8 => 1.712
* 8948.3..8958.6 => 1.718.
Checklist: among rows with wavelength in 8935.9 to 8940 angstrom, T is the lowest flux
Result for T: 1.782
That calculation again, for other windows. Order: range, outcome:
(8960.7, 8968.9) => 1.764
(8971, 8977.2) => 1.835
